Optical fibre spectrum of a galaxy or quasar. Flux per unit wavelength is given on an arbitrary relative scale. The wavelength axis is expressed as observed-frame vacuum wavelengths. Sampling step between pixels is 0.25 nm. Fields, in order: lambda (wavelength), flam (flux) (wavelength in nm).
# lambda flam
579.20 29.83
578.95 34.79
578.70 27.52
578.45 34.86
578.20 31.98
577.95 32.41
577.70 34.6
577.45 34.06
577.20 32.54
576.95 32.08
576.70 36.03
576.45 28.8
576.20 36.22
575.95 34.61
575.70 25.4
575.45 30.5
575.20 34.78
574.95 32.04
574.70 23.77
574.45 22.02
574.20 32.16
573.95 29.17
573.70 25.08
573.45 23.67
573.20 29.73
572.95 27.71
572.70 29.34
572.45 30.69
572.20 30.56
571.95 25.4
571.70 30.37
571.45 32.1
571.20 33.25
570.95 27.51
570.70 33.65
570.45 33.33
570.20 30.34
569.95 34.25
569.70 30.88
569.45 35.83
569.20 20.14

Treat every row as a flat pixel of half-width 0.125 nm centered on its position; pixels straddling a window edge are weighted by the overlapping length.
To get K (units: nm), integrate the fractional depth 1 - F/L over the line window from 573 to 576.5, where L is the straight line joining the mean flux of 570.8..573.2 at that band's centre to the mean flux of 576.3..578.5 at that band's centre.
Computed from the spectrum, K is 0.26 nm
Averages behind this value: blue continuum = 29.7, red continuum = 33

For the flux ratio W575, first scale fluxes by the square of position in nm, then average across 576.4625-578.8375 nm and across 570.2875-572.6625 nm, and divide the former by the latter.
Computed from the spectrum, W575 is 1.09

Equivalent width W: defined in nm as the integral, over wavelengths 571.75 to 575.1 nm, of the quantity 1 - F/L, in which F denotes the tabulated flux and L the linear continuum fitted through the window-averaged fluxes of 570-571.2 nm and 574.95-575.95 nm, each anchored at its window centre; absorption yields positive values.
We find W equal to 0.36 nm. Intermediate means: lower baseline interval 31.6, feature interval 27.9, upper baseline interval 31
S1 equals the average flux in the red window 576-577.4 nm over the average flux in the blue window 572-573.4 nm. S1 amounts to 1.14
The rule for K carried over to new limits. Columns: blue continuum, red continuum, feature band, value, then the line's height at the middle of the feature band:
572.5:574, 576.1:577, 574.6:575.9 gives 0.055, 31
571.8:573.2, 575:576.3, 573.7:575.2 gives 0.134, 30.9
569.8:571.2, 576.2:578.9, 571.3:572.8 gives 0.107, 32.1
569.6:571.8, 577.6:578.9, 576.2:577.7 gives -0.041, 32.3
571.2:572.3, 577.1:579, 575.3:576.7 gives 0.012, 31.9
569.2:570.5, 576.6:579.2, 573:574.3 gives 0.177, 32.3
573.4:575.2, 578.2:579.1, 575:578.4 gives -0.286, 30.1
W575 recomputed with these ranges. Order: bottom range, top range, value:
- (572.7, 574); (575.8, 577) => 1.25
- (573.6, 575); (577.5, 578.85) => 1.21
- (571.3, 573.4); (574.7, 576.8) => 1.10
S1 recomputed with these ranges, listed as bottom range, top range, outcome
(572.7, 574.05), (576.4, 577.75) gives 1.22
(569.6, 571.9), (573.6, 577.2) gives 0.96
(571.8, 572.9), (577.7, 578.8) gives 1.11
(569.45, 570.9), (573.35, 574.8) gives 0.80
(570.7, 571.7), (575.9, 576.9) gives 1.08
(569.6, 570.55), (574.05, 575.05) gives 0.85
